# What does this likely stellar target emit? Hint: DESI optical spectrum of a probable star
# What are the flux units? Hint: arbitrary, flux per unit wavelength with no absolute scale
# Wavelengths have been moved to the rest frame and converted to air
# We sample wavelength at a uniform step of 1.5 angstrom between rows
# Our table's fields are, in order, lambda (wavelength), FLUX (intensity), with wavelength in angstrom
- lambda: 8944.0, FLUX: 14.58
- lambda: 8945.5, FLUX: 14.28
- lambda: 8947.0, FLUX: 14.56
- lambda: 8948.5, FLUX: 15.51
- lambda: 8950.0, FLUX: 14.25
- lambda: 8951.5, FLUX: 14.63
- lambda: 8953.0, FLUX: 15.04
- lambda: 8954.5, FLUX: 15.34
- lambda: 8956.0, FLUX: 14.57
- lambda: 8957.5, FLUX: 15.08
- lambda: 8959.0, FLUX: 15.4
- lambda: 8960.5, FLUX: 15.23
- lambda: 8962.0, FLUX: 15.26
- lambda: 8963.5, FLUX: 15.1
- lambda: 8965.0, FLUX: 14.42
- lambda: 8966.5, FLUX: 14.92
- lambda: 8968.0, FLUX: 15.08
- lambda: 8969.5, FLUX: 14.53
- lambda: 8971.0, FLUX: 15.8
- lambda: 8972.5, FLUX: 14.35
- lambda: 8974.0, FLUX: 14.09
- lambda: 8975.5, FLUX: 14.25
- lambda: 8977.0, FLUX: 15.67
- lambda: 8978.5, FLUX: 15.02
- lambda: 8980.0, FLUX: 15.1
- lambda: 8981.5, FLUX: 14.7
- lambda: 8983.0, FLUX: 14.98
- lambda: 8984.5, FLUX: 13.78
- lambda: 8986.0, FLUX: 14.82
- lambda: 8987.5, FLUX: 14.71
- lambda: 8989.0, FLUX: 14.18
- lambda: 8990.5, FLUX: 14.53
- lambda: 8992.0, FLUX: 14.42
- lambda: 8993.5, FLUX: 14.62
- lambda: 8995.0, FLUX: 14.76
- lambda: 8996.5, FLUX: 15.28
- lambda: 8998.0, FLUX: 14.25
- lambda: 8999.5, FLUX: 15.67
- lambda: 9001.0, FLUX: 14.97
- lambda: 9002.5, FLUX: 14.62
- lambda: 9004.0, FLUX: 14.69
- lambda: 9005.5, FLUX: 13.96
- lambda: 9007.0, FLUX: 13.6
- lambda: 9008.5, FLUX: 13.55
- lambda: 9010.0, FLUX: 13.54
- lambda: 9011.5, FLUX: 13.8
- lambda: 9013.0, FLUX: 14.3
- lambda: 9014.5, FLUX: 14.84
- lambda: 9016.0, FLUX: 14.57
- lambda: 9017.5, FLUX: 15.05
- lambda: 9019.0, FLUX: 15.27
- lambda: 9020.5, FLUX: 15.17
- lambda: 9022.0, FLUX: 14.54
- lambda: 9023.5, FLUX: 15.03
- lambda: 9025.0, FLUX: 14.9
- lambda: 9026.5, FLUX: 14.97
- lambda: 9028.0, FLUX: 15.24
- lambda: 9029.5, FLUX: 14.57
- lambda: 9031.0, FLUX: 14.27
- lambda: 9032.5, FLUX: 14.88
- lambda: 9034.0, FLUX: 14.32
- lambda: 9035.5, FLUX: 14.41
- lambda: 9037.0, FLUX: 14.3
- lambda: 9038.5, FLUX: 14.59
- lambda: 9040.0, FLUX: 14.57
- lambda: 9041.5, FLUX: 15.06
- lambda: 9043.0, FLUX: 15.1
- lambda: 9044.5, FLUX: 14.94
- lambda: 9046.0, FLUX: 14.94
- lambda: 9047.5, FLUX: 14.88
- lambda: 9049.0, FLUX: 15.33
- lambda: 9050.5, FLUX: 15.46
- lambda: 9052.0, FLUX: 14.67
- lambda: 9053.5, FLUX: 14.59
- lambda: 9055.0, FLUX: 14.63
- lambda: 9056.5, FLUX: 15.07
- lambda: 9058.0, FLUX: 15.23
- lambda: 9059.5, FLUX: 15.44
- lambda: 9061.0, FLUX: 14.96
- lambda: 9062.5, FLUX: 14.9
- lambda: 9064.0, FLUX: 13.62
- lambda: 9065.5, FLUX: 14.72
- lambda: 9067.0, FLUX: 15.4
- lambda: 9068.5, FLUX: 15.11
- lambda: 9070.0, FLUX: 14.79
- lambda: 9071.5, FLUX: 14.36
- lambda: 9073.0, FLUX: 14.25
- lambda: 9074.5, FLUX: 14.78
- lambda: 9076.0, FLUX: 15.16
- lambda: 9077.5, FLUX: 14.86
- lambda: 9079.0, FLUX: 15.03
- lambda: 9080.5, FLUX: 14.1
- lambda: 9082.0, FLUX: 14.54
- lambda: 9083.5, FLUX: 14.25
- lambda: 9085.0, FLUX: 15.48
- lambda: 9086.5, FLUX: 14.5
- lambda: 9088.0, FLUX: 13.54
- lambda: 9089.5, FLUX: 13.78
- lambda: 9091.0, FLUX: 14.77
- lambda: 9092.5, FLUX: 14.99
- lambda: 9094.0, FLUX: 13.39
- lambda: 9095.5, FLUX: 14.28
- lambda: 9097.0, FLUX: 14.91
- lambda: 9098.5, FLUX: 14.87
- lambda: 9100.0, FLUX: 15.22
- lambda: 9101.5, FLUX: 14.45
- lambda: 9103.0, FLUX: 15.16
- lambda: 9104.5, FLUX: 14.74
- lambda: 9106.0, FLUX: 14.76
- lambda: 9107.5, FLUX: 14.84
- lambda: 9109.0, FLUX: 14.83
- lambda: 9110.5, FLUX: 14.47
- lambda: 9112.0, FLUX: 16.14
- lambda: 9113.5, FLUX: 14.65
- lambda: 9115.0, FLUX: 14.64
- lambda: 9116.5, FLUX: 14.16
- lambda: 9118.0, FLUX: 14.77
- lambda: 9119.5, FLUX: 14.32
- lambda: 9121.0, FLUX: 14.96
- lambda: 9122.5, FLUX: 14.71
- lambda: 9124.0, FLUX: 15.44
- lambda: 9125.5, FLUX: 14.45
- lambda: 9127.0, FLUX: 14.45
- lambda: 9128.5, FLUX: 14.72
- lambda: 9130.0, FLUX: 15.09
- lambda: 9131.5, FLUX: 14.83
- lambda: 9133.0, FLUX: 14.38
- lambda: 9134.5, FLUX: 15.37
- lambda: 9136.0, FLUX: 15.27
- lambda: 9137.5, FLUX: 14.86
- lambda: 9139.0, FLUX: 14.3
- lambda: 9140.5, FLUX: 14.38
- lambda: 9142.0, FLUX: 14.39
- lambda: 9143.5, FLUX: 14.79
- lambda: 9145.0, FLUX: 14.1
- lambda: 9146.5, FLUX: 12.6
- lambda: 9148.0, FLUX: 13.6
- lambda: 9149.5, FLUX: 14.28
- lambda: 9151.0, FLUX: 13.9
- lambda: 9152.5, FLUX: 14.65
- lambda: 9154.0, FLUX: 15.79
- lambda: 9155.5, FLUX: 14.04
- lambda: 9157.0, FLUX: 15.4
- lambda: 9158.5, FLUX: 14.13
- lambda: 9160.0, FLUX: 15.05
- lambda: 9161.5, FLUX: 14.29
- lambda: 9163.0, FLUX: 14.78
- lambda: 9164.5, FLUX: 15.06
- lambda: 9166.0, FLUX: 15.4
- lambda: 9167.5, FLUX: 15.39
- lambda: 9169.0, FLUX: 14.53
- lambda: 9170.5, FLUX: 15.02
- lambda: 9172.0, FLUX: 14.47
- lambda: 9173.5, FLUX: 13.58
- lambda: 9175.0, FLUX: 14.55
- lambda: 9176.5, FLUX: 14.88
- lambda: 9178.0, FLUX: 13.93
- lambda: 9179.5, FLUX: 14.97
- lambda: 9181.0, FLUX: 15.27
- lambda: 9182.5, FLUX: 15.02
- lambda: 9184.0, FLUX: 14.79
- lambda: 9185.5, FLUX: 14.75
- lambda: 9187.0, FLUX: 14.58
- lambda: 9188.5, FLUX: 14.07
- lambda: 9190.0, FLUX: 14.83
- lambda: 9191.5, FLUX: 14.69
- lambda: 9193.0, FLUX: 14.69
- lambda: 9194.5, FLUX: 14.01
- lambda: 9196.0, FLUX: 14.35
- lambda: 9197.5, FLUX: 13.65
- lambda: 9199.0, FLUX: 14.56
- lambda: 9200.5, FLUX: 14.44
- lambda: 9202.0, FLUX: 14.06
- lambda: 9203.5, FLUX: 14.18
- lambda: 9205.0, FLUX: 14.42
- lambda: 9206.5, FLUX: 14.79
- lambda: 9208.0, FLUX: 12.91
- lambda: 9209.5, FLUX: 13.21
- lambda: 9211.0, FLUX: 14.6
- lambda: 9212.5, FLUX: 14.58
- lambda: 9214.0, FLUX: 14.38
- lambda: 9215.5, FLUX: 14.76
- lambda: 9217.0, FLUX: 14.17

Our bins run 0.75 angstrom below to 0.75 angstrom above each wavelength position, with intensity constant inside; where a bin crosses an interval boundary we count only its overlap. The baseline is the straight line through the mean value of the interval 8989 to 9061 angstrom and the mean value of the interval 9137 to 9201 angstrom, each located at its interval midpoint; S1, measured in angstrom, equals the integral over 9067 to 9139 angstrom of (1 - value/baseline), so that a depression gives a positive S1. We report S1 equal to -0.5 angstrom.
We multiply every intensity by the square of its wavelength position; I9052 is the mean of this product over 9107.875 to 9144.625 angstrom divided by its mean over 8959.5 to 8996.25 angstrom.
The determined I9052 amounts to 1.03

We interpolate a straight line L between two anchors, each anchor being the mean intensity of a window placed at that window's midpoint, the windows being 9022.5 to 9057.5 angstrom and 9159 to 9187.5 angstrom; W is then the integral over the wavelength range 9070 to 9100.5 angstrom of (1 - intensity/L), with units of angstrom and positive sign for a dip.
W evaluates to 0.49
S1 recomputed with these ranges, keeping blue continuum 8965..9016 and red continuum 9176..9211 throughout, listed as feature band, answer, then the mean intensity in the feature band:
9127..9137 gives -0.3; 14.9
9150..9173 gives -0.6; 14.8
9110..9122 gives -0.3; 14.8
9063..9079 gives -0.2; 14.7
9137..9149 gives 0.3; 14.1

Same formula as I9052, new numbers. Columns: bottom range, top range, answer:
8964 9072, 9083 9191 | 1.02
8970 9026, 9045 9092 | 1.02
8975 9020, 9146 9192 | 1.04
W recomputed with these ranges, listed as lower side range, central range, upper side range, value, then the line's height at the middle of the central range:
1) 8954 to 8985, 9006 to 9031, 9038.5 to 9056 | 0.6 angstrom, 14.9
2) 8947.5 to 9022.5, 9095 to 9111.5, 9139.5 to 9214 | -0.3 angstrom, 14.6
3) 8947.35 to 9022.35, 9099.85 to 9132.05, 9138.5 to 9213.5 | -0.6 angstrom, 14.5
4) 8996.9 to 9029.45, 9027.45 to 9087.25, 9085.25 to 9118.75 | -0.6 angstrom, 14.6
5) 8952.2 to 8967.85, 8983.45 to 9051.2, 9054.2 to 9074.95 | 1.2 angstrom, 14.9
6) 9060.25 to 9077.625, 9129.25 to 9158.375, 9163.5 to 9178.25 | 0.4 angstrom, 14.7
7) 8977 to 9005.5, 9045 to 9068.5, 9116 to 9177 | -0.4 angstrom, 14.7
